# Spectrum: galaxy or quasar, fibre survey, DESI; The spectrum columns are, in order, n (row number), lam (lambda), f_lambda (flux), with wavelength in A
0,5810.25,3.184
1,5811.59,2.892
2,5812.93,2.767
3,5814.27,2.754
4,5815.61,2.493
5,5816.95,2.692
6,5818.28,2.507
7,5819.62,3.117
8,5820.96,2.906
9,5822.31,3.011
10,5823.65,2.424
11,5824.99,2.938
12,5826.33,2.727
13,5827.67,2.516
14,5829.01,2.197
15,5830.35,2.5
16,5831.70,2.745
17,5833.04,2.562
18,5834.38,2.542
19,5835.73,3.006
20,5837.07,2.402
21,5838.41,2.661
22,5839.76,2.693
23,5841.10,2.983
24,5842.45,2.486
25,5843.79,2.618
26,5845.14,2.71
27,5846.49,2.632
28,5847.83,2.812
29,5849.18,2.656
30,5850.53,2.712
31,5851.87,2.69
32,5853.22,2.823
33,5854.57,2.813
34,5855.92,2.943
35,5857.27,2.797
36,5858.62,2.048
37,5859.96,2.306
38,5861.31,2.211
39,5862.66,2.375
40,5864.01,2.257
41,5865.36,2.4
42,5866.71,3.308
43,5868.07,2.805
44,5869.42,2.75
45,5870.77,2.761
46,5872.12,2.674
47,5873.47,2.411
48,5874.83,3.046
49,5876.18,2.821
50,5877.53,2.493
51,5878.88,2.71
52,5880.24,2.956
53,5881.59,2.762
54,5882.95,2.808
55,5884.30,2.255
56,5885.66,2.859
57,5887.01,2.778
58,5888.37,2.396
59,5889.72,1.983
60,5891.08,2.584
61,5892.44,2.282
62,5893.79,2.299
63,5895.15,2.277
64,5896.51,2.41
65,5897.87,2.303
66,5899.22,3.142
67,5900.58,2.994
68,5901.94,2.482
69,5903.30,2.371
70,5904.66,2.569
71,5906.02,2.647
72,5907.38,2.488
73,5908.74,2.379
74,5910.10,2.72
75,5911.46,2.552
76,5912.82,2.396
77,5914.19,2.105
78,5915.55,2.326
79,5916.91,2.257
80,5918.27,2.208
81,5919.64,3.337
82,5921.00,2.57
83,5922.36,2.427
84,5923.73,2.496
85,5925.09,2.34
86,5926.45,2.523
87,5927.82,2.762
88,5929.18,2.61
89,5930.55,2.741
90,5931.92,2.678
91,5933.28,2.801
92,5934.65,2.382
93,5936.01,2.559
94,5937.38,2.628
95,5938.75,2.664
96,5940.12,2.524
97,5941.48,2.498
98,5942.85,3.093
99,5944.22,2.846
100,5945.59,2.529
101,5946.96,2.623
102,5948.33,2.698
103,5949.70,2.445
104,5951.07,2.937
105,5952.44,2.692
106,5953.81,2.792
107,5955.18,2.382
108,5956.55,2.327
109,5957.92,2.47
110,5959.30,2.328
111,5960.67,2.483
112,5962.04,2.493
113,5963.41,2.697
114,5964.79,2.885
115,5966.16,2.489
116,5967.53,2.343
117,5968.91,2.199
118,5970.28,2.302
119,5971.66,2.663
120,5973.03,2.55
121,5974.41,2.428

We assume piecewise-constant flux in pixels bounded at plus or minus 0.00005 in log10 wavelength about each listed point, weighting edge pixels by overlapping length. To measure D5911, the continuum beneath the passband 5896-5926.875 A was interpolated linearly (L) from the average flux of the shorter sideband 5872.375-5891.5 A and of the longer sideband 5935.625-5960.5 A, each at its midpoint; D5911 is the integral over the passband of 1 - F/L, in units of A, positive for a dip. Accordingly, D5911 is 1.17 A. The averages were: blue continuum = 2.63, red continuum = 2.61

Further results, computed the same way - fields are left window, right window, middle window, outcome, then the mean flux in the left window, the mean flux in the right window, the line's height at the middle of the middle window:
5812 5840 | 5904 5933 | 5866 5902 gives -0.8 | 2.68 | 2.53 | 2.59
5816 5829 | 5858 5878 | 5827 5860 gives 0.2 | 2.73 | 2.58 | 2.66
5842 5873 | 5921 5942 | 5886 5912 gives 0.9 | 2.63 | 2.58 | 2.6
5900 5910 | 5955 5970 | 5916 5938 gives -0.5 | 2.57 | 2.46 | 2.53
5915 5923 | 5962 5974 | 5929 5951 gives -1.2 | 2.53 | 2.51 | 2.52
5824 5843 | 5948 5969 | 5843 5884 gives -0.8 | 2.64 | 2.55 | 2.62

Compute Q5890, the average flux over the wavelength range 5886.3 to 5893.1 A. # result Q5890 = 2.41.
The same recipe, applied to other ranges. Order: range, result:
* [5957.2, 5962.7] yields 2.44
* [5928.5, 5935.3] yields 2.64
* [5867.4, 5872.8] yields 2.75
